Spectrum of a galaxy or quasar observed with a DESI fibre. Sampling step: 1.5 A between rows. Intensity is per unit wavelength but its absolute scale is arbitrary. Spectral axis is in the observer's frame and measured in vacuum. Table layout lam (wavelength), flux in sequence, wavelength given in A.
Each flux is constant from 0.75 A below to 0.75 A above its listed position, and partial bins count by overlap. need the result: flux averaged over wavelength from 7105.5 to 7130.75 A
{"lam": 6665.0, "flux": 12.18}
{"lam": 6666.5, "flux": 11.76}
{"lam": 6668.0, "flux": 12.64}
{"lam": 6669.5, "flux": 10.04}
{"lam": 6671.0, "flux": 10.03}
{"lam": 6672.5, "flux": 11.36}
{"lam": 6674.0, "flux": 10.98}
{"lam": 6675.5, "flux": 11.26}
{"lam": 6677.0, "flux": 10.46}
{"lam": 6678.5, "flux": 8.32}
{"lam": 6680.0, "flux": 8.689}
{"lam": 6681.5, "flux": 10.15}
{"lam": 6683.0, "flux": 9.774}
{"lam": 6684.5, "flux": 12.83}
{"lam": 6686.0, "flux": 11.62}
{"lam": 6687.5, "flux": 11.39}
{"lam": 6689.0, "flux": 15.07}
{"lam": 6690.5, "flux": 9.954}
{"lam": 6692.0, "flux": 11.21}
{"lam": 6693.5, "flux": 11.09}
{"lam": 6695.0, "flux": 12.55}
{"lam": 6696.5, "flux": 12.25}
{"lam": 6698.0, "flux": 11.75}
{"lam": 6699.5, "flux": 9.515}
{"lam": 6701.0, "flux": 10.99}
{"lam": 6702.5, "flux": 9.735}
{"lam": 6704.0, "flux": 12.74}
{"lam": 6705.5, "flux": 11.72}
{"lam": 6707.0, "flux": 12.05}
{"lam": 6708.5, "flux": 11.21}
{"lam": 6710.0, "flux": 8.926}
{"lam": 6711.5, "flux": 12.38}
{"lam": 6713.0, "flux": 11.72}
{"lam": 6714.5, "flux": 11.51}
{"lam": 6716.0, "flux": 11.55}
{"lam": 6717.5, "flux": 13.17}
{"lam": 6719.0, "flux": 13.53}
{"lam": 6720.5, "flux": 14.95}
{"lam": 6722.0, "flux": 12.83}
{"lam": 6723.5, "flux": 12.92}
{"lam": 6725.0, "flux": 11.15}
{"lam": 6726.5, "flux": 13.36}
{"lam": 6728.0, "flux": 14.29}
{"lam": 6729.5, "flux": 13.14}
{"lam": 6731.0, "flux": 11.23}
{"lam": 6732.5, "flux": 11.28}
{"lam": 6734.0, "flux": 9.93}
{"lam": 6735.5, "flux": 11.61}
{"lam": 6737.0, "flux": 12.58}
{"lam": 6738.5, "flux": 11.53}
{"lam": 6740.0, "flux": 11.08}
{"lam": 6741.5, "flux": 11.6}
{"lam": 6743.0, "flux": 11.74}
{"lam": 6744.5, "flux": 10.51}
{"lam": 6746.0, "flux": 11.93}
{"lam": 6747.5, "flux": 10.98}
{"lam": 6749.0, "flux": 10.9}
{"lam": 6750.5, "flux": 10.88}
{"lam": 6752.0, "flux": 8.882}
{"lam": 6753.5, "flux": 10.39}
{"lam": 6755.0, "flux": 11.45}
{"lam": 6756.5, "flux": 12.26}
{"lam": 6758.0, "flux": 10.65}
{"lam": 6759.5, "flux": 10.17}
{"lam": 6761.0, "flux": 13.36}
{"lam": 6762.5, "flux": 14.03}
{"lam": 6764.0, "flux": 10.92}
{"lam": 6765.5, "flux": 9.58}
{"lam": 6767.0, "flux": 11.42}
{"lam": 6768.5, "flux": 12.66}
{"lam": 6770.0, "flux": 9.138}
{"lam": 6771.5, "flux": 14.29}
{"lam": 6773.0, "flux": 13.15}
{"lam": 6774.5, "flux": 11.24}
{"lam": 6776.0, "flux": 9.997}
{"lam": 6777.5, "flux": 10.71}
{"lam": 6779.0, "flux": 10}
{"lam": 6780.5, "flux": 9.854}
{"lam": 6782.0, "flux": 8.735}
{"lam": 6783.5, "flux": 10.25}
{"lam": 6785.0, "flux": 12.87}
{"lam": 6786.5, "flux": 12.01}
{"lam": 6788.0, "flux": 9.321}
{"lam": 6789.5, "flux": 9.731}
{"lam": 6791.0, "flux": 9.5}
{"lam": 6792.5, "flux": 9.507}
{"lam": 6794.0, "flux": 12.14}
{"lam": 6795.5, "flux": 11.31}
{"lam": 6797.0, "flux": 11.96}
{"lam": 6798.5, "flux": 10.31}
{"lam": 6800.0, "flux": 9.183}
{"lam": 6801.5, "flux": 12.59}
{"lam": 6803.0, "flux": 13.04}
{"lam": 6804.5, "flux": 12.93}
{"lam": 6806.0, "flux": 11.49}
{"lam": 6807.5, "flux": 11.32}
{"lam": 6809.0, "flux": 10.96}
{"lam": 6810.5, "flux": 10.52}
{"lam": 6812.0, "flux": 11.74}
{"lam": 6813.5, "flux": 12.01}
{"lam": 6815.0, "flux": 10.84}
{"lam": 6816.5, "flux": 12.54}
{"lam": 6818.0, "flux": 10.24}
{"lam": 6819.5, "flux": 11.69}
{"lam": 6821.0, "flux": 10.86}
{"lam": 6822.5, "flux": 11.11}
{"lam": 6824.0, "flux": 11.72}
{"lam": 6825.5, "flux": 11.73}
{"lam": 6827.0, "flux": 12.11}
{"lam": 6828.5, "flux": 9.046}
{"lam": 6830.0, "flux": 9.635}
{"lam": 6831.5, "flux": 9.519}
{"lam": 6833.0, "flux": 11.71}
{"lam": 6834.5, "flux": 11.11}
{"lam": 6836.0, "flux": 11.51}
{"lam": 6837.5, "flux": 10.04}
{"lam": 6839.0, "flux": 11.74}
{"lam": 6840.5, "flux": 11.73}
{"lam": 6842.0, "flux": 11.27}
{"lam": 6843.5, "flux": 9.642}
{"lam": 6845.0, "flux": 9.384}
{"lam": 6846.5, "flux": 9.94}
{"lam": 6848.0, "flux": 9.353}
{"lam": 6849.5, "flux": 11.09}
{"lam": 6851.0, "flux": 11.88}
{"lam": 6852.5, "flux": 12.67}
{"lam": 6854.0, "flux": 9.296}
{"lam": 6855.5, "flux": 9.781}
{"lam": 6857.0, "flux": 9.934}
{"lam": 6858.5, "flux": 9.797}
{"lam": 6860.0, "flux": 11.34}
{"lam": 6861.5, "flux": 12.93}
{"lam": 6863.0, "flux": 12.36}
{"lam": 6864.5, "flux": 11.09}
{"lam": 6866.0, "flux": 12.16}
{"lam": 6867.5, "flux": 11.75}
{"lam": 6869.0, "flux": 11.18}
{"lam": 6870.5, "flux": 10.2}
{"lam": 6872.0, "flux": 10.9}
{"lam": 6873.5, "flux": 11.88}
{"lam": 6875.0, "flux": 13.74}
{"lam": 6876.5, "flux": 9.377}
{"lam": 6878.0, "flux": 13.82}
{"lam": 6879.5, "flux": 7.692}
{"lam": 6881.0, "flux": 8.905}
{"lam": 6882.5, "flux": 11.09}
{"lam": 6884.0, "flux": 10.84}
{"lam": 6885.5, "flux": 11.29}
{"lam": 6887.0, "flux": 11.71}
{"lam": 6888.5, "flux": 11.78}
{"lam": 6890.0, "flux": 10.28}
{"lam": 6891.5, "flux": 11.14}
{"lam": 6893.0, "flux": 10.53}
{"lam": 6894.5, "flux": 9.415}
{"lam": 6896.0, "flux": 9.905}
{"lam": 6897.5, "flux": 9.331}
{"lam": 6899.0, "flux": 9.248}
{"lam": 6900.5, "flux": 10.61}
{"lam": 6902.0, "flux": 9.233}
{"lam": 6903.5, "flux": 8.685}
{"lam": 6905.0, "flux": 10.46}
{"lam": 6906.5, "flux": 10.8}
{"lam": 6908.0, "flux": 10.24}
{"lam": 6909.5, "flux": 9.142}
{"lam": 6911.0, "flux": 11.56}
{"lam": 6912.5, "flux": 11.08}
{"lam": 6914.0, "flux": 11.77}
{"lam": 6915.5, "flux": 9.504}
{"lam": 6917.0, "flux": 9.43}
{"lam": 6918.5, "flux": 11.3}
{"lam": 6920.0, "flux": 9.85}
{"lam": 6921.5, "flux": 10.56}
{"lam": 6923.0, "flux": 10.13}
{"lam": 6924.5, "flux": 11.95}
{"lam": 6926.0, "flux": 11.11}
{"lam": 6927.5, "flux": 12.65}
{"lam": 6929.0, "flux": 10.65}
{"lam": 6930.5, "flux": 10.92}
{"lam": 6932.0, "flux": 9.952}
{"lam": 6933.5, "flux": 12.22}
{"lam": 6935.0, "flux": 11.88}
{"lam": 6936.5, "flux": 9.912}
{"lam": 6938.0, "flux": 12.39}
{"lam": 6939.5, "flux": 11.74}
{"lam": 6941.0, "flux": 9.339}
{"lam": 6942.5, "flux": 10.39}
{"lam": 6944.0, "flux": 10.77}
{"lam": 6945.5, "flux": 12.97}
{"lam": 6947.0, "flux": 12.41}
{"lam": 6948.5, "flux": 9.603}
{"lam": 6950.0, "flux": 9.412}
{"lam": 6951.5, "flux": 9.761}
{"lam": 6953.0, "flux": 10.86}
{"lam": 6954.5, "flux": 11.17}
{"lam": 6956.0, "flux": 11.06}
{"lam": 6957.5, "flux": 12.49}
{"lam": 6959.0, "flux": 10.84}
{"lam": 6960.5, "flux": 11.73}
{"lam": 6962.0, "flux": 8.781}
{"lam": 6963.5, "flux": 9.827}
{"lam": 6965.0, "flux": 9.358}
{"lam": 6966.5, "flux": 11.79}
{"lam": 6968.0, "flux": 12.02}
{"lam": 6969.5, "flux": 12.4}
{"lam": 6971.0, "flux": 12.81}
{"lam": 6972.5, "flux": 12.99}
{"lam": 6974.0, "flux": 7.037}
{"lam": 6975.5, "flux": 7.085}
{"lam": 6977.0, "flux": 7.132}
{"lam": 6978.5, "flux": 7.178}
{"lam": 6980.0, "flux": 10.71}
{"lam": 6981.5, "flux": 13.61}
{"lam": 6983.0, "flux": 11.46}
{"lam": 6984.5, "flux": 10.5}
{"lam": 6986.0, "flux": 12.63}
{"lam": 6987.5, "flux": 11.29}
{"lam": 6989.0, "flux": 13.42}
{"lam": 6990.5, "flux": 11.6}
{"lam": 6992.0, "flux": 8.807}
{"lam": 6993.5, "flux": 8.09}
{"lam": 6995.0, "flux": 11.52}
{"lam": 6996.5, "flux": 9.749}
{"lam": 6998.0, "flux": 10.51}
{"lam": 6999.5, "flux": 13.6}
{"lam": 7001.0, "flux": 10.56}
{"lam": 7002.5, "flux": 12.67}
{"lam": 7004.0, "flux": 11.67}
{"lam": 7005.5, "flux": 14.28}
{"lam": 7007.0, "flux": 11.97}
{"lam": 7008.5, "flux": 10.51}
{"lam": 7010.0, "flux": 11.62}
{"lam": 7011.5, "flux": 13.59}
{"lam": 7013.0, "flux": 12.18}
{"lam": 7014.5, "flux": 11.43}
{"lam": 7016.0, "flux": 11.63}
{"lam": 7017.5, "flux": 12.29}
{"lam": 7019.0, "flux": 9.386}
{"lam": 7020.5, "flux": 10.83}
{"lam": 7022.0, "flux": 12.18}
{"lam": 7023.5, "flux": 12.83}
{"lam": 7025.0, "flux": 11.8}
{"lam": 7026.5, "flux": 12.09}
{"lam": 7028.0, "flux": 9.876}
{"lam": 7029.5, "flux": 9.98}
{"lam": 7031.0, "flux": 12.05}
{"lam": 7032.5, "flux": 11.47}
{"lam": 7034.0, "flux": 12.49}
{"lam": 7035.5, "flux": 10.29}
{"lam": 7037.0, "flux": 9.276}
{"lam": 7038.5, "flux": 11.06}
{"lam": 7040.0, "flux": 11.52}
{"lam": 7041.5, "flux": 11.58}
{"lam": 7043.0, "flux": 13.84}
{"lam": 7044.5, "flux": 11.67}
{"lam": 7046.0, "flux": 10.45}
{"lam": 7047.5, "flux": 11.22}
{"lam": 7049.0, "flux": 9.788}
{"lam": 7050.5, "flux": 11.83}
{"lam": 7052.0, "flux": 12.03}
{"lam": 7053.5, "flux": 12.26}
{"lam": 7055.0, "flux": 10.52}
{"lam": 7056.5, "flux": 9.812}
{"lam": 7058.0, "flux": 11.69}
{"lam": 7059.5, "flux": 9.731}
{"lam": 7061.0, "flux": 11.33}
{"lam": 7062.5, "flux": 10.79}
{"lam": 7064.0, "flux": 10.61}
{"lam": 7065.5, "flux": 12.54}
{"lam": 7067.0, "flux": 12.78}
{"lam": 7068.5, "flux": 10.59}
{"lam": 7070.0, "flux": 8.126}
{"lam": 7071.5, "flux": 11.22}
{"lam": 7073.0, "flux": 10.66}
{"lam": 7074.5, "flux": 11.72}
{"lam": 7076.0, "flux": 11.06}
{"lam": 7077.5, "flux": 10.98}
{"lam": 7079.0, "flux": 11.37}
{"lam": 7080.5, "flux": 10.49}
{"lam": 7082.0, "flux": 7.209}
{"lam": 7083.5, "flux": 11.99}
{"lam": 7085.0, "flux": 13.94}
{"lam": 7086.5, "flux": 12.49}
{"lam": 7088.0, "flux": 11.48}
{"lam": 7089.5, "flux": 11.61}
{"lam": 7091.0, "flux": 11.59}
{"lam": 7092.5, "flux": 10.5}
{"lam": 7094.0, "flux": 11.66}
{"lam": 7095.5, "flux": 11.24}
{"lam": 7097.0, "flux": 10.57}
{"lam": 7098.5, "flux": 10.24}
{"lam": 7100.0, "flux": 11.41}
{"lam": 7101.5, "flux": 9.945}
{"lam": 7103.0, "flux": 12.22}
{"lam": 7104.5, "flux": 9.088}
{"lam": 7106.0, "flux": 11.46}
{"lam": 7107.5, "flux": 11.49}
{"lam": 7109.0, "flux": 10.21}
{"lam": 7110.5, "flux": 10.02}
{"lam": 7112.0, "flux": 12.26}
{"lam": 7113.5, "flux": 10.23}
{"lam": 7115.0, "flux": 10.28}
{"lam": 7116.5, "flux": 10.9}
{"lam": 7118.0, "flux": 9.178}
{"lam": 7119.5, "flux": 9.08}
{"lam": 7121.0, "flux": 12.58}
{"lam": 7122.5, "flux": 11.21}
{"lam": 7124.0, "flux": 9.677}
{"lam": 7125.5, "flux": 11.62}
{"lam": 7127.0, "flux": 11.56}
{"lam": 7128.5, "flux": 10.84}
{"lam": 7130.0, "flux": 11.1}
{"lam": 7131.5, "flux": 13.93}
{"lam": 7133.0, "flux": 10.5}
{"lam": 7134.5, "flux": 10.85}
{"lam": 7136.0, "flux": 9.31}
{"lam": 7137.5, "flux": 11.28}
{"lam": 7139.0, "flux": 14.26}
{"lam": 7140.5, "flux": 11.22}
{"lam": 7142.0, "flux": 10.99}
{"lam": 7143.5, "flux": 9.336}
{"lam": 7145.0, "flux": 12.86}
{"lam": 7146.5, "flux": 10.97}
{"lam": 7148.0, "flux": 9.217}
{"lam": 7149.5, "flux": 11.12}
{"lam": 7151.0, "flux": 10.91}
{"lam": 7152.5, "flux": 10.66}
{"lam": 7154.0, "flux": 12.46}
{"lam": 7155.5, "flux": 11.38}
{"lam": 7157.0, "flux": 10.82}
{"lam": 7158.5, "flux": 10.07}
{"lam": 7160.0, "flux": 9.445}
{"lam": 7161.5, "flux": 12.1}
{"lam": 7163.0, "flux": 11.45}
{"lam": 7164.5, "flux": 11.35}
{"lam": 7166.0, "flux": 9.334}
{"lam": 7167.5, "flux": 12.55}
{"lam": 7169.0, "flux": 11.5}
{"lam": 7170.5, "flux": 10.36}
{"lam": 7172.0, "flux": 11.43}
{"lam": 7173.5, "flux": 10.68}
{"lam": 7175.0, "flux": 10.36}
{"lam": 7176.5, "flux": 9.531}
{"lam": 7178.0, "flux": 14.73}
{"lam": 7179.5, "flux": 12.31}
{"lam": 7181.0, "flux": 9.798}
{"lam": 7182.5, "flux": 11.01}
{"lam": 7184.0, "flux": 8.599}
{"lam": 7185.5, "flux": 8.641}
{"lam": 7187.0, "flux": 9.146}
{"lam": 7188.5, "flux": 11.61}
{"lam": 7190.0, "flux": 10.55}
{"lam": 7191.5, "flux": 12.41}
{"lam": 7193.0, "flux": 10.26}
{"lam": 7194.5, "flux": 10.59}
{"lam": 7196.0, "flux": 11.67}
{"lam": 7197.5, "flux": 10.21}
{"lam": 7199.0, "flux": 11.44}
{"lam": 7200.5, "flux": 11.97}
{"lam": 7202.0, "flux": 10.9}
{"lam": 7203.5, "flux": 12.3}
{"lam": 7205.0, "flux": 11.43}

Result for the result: 10.8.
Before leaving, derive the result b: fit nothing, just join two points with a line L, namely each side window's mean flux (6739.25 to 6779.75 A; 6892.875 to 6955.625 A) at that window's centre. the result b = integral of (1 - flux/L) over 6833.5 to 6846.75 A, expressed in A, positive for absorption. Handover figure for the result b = 0.2 A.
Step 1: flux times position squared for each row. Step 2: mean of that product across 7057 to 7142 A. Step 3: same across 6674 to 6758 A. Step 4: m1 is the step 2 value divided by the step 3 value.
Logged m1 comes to 1.07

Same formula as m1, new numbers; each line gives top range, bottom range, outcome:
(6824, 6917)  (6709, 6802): 0.97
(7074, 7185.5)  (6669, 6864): 1.09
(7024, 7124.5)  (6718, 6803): 1.06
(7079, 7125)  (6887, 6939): 1.08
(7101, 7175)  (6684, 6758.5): 1.06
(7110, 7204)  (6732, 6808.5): 1.10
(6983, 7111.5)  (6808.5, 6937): 1.09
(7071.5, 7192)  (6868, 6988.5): 1.09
